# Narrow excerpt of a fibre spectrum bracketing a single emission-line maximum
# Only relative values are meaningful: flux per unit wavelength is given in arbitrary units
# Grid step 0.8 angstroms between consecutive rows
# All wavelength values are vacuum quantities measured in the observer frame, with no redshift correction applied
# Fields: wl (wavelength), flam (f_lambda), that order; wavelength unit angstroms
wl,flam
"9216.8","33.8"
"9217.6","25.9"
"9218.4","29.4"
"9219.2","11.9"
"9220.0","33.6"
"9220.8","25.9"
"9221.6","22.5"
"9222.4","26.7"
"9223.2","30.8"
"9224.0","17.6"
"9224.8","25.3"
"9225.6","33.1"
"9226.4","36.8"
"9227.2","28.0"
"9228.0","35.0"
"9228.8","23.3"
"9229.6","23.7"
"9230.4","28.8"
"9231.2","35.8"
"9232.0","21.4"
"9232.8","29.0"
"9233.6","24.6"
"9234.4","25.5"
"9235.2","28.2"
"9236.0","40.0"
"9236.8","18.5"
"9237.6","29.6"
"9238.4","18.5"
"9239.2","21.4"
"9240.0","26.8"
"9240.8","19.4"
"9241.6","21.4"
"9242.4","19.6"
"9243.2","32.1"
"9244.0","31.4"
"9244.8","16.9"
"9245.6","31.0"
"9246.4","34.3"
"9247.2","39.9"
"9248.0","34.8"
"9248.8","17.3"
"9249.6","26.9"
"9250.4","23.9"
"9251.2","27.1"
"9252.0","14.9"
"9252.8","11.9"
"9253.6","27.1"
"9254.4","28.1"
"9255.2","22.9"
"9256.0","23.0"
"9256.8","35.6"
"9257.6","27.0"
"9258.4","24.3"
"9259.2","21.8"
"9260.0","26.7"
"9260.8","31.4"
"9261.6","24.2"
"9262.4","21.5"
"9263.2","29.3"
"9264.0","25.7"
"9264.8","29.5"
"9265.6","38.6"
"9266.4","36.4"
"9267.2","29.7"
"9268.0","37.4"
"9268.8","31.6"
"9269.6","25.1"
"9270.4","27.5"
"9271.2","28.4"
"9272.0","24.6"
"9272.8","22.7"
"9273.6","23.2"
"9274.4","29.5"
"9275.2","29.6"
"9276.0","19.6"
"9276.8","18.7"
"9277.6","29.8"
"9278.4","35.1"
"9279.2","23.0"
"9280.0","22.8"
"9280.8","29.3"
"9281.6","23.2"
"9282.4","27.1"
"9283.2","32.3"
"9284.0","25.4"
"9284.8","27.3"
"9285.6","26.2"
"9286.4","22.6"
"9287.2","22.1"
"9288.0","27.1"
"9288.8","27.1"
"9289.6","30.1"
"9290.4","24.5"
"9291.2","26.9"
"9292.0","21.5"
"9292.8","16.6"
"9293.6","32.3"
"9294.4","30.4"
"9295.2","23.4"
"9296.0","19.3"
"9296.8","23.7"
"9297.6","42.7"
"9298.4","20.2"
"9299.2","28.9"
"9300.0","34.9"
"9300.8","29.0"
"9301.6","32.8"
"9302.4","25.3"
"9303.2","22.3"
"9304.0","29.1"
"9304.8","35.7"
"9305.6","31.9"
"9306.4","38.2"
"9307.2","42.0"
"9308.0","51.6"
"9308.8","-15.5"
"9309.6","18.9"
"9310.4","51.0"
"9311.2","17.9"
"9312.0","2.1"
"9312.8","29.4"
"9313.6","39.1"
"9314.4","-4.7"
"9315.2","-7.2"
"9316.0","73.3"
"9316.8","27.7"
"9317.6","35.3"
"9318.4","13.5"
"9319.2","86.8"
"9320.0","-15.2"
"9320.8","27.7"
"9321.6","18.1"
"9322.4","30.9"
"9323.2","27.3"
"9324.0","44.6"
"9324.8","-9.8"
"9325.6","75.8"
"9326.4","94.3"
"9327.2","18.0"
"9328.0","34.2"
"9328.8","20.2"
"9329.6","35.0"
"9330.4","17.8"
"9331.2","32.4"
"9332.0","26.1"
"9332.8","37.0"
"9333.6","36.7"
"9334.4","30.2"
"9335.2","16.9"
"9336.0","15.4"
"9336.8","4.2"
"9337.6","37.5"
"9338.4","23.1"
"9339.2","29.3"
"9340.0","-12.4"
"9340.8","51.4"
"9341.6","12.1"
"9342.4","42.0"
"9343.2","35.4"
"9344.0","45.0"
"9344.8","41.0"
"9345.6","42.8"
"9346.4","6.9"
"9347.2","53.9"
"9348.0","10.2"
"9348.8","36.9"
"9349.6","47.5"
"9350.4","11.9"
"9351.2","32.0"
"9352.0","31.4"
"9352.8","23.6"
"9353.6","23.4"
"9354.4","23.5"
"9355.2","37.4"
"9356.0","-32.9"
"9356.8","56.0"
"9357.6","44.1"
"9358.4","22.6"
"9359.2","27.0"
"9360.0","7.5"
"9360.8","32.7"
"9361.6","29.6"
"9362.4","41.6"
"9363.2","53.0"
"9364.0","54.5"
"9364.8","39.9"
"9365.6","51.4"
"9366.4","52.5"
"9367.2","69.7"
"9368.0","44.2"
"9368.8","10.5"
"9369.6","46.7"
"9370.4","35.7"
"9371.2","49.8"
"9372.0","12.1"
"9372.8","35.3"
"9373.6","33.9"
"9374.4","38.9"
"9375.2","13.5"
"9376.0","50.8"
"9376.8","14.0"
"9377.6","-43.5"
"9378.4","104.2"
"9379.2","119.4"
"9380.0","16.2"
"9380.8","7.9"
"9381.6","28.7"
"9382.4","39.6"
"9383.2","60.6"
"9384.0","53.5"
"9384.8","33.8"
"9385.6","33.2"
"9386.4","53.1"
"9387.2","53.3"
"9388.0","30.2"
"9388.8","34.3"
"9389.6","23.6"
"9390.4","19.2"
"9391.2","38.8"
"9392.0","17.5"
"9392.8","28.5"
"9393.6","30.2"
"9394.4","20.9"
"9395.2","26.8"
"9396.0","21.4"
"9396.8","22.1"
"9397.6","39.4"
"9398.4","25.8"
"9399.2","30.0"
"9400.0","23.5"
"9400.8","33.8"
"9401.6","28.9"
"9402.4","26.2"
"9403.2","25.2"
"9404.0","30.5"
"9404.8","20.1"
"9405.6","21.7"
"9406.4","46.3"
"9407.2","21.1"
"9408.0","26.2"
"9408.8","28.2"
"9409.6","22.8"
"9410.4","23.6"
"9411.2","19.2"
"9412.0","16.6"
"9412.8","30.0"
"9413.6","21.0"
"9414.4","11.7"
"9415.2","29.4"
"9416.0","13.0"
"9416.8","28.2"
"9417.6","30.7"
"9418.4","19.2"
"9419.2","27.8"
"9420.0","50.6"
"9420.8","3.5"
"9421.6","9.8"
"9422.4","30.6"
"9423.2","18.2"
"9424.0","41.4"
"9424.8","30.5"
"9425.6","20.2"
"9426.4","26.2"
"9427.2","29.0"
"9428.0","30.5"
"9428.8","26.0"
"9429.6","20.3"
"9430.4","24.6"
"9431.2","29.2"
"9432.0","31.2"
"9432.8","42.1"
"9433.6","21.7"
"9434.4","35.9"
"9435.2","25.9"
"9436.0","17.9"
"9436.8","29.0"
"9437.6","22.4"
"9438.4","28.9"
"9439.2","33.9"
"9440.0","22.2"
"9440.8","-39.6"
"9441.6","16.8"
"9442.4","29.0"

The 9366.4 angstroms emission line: [S II] 6716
